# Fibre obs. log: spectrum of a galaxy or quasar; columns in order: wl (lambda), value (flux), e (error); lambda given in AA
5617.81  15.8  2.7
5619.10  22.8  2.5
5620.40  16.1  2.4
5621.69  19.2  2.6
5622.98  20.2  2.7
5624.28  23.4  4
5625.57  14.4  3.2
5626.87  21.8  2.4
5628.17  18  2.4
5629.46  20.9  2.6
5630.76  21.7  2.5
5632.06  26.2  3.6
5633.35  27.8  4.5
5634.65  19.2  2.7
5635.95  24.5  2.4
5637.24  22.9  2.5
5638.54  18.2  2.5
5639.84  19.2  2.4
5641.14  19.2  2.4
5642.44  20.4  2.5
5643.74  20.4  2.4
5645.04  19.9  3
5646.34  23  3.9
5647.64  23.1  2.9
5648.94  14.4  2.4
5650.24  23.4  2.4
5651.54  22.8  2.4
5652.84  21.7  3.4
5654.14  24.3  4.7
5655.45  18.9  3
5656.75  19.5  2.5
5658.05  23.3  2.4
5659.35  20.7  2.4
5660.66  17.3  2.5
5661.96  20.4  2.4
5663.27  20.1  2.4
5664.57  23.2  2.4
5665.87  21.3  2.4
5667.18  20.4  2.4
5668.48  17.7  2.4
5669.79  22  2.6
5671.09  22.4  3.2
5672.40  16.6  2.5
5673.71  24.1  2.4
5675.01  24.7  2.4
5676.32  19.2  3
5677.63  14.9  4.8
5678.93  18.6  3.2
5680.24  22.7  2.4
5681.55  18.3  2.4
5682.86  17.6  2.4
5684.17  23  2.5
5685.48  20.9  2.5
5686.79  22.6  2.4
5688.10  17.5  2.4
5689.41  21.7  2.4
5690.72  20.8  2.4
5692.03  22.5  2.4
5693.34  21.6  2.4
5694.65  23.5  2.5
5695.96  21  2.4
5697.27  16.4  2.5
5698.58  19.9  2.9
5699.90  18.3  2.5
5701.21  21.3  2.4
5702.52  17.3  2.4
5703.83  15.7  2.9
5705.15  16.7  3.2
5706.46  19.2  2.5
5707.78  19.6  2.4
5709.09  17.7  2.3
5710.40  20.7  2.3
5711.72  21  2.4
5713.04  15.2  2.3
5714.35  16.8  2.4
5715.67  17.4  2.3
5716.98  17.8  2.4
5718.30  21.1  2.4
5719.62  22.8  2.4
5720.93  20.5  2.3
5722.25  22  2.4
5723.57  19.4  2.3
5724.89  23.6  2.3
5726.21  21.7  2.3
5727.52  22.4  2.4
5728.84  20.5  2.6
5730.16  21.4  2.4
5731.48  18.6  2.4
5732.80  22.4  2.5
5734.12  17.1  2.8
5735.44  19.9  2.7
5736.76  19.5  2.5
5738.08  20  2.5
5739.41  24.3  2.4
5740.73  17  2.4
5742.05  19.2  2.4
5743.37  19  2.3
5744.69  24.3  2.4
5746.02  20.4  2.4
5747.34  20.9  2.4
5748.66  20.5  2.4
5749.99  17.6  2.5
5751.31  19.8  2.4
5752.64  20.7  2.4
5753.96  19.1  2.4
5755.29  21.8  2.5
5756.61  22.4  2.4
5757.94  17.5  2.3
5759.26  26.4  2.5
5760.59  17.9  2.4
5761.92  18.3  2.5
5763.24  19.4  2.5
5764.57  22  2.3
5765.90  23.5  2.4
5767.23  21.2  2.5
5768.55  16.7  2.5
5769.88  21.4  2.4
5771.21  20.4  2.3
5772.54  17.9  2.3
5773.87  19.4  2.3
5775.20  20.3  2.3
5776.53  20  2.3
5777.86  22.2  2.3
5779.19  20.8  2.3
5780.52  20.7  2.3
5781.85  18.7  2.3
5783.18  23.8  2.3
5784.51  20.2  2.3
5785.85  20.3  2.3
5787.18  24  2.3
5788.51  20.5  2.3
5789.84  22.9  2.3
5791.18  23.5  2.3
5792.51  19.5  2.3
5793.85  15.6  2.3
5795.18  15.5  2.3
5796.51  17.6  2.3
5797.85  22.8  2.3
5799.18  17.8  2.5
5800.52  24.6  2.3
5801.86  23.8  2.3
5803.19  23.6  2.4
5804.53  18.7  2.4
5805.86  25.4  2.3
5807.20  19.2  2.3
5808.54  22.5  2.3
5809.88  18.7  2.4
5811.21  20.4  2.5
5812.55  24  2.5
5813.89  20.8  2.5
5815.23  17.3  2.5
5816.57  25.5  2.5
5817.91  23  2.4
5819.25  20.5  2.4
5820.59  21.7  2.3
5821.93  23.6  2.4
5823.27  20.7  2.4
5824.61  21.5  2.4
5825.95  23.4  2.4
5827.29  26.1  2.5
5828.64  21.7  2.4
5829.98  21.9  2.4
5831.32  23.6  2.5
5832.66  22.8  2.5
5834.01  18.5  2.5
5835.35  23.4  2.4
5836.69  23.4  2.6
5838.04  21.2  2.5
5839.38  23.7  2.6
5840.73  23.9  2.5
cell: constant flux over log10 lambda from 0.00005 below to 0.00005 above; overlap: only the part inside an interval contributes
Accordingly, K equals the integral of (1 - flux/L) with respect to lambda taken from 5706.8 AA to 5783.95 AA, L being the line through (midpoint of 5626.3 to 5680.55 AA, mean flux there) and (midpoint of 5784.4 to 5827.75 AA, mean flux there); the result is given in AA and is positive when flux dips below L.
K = 3.5 AA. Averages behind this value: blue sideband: 21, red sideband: 21.4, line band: 20.2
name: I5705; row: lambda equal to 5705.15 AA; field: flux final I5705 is 16.7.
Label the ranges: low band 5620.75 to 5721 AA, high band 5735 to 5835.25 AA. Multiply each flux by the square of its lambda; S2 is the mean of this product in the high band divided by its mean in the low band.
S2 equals 1.07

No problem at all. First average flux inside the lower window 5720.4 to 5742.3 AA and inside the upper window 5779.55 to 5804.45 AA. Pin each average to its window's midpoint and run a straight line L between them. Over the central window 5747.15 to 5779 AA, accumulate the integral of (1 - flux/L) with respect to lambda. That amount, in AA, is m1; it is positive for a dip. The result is 0.6 AA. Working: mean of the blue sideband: 20.6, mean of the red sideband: 20.8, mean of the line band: 20.3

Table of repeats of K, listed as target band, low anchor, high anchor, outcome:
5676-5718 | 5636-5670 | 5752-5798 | 2.66 AA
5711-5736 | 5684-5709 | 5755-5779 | 0.01 AA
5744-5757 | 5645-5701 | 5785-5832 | 0.25 AA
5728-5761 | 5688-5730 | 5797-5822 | 0.24 AA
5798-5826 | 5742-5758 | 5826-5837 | 0.52 AA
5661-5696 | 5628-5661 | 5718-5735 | 0.81 AA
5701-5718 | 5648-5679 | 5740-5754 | 1.72 AA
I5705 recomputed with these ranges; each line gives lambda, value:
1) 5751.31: 19.8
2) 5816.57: 25.5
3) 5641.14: 19.2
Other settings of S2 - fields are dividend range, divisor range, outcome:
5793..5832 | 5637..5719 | 1.12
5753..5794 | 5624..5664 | 1.03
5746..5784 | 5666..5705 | 1.05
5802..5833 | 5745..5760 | 1.09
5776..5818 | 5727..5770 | 1.05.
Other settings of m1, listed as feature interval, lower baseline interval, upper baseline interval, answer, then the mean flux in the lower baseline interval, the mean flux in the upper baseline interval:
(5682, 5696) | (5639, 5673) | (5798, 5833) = -0.15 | 20.6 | 22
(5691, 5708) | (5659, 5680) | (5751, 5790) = 0.74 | 20.3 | 20.7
